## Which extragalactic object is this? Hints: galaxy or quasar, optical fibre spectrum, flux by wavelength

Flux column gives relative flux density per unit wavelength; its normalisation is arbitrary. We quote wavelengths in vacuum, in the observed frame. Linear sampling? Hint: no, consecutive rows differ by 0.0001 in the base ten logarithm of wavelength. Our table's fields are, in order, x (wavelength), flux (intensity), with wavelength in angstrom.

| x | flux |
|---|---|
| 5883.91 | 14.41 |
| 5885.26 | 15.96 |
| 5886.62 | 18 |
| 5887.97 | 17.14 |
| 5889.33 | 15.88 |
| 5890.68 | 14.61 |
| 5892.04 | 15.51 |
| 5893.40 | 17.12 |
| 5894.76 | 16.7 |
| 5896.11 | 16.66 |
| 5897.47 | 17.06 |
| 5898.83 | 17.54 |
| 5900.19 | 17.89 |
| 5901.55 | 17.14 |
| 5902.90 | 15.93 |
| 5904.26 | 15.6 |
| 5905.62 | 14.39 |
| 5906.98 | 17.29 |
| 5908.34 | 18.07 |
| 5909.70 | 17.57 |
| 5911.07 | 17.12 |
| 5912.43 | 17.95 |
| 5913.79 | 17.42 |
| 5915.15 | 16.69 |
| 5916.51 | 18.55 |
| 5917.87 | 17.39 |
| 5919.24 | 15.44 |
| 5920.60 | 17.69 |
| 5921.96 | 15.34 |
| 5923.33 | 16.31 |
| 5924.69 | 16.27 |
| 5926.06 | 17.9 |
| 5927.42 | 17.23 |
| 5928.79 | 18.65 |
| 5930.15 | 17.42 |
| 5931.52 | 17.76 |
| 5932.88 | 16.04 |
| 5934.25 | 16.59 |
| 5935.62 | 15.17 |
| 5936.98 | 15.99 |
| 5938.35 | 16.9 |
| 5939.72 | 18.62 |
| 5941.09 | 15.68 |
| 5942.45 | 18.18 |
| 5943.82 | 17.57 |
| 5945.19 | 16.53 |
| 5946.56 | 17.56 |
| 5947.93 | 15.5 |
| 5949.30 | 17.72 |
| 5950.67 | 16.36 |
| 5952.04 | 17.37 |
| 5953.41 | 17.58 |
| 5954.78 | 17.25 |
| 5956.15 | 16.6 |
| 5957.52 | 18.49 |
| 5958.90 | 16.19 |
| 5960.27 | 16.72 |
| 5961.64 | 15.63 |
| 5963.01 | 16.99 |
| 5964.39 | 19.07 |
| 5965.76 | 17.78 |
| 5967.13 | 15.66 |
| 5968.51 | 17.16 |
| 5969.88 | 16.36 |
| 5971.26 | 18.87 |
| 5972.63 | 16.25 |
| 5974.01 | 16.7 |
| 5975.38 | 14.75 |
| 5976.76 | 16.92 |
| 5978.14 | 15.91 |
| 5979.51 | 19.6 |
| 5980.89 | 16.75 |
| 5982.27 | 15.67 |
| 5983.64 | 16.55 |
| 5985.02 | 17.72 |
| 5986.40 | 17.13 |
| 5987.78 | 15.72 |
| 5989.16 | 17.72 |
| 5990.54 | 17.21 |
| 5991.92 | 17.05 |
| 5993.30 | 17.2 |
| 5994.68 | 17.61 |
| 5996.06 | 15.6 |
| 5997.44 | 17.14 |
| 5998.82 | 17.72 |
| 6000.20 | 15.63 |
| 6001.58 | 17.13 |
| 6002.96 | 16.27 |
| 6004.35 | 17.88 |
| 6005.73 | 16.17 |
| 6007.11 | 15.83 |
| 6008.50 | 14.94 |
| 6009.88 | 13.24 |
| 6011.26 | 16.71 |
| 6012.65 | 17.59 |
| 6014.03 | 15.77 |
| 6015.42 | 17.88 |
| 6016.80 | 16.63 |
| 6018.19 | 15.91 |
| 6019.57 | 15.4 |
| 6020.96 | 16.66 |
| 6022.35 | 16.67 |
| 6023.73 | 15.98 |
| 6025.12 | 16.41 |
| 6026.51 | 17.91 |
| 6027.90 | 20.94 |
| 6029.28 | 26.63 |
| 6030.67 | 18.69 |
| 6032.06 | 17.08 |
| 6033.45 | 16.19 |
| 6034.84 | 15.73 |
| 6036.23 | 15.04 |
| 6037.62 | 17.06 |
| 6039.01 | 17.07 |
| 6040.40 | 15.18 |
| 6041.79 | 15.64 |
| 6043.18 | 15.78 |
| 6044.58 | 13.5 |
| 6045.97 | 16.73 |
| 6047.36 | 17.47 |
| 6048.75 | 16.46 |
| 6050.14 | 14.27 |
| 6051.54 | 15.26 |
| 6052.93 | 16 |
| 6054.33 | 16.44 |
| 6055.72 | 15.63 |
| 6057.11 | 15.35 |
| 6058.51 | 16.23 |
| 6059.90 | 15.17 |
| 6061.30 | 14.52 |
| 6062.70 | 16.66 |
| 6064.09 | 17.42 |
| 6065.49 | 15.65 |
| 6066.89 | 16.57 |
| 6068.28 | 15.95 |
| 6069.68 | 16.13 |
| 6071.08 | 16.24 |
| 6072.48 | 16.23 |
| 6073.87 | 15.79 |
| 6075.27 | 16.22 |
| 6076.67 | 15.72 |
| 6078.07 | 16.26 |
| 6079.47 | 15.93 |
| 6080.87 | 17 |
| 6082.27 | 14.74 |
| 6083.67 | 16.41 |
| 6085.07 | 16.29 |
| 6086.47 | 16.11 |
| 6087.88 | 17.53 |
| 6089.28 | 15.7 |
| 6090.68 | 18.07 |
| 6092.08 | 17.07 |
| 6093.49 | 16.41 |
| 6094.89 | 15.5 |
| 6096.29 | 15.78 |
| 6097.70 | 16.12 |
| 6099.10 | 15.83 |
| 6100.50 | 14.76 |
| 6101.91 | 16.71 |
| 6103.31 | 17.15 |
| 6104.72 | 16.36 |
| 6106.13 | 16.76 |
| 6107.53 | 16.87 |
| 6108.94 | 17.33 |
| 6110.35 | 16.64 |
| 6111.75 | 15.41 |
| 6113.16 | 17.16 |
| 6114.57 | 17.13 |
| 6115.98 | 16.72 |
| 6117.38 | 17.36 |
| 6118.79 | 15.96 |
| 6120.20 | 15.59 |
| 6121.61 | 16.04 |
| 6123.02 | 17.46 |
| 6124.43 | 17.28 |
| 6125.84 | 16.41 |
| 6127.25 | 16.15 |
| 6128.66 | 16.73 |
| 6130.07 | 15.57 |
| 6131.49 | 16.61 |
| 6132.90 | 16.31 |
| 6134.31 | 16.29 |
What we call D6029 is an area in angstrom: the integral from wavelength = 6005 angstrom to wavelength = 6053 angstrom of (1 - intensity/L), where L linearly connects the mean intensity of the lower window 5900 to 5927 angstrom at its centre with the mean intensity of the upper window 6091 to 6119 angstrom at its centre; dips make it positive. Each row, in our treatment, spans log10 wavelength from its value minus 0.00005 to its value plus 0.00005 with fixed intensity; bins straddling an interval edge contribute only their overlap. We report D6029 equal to 0.1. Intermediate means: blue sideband 16.9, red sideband 16.5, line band 16.6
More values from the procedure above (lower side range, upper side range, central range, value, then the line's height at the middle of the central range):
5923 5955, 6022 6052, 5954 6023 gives 0.98 angstrom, 17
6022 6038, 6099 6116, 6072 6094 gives 0.81 angstrom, 17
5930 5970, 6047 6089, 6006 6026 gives 0.37 angstrom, 16.4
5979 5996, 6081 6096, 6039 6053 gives 0.83 angstrom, 16.7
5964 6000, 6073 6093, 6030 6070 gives 1.26 angstrom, 16.5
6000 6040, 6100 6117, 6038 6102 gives 2.77 angstrom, 16.8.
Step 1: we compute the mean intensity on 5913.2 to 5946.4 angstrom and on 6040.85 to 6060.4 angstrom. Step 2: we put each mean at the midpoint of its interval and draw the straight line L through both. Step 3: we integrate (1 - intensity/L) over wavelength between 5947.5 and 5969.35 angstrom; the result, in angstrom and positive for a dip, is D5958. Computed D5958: -0.4 angstrom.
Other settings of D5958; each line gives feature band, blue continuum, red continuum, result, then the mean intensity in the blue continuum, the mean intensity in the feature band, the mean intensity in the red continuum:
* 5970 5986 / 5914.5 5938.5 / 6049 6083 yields -0.4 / 16.9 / 16.9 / 15.9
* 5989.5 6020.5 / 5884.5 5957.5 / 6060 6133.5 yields 0.3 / 16.9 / 16.5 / 16.3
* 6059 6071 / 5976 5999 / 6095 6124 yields 0.4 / 17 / 16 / 16.4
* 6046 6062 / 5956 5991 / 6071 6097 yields 0.7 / 16.9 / 15.8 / 16.3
